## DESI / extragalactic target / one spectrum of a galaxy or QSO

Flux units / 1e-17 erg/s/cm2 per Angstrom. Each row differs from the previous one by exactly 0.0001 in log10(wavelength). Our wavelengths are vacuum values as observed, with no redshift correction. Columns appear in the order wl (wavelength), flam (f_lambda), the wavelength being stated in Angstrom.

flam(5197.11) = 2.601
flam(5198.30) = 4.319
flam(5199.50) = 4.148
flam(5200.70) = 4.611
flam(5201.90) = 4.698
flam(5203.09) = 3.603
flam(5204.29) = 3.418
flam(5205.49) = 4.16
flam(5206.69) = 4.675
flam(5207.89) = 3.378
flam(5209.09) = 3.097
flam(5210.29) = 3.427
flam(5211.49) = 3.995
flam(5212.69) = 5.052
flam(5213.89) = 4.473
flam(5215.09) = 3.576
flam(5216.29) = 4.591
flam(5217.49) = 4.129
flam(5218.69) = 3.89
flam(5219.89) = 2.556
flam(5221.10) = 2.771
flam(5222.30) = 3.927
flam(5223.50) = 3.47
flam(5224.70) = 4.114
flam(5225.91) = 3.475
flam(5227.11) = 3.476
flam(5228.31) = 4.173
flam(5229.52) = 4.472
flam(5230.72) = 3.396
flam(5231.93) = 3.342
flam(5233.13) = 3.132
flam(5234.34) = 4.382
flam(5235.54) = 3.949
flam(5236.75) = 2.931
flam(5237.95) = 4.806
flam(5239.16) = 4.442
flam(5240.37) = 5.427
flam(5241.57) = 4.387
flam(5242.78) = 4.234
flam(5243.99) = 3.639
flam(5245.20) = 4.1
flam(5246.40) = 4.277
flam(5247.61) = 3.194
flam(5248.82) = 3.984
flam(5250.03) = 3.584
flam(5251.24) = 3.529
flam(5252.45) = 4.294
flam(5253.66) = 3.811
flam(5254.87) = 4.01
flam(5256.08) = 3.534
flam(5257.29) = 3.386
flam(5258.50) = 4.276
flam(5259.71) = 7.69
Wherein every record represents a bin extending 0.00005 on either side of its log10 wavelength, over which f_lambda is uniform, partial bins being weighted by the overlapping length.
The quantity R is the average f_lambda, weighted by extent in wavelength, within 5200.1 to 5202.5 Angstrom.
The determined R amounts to 4.66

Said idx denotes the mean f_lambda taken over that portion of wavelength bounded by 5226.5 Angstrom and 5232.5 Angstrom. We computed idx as 3.77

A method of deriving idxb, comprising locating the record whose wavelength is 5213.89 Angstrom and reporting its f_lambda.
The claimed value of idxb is 4.473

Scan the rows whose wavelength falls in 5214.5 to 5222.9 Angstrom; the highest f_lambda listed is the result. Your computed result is 4.591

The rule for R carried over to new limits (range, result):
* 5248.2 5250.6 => 3.78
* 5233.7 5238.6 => 4.01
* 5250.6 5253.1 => 3.9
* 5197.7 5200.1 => 4.23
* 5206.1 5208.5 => 4.02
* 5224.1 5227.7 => 3.69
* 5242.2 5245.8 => 3.99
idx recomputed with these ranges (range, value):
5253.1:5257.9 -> 3.69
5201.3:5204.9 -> 3.91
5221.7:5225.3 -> 3.84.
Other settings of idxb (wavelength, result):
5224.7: 4.114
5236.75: 2.931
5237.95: 4.806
